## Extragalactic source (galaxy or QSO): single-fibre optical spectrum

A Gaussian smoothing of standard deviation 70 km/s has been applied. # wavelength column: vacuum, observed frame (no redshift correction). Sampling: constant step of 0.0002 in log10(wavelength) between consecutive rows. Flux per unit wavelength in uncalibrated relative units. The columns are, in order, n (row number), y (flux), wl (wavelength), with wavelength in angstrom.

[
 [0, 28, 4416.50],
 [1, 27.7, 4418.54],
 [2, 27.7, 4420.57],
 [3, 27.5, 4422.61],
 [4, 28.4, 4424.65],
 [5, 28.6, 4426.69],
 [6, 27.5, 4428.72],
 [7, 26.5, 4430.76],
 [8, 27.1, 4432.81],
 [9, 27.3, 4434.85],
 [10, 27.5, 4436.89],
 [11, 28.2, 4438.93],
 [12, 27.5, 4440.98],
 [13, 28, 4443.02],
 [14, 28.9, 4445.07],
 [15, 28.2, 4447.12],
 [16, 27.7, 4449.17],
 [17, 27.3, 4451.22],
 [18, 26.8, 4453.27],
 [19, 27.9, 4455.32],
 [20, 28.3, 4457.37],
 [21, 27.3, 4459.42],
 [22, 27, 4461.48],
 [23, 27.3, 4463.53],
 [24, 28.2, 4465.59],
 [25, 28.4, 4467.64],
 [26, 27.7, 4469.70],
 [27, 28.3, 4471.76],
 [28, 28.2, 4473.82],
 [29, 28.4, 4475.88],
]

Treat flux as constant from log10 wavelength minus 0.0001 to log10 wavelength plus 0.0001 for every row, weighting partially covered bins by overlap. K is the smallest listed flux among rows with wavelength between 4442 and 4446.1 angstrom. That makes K 28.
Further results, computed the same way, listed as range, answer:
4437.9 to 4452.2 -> 27.3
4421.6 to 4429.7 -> 27.5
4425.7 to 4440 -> 26.5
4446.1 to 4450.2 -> 27.7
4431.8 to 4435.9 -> 27.1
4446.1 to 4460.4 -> 26.8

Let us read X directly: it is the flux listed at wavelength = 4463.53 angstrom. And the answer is 27.3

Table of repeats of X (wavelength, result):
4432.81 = 27.1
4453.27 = 26.8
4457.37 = 28.3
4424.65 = 28.4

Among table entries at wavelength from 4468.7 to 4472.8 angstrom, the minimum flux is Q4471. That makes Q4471 27.7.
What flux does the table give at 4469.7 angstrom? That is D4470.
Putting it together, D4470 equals 27.7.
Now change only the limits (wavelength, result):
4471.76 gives 28.3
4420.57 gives 27.7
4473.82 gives 28.2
